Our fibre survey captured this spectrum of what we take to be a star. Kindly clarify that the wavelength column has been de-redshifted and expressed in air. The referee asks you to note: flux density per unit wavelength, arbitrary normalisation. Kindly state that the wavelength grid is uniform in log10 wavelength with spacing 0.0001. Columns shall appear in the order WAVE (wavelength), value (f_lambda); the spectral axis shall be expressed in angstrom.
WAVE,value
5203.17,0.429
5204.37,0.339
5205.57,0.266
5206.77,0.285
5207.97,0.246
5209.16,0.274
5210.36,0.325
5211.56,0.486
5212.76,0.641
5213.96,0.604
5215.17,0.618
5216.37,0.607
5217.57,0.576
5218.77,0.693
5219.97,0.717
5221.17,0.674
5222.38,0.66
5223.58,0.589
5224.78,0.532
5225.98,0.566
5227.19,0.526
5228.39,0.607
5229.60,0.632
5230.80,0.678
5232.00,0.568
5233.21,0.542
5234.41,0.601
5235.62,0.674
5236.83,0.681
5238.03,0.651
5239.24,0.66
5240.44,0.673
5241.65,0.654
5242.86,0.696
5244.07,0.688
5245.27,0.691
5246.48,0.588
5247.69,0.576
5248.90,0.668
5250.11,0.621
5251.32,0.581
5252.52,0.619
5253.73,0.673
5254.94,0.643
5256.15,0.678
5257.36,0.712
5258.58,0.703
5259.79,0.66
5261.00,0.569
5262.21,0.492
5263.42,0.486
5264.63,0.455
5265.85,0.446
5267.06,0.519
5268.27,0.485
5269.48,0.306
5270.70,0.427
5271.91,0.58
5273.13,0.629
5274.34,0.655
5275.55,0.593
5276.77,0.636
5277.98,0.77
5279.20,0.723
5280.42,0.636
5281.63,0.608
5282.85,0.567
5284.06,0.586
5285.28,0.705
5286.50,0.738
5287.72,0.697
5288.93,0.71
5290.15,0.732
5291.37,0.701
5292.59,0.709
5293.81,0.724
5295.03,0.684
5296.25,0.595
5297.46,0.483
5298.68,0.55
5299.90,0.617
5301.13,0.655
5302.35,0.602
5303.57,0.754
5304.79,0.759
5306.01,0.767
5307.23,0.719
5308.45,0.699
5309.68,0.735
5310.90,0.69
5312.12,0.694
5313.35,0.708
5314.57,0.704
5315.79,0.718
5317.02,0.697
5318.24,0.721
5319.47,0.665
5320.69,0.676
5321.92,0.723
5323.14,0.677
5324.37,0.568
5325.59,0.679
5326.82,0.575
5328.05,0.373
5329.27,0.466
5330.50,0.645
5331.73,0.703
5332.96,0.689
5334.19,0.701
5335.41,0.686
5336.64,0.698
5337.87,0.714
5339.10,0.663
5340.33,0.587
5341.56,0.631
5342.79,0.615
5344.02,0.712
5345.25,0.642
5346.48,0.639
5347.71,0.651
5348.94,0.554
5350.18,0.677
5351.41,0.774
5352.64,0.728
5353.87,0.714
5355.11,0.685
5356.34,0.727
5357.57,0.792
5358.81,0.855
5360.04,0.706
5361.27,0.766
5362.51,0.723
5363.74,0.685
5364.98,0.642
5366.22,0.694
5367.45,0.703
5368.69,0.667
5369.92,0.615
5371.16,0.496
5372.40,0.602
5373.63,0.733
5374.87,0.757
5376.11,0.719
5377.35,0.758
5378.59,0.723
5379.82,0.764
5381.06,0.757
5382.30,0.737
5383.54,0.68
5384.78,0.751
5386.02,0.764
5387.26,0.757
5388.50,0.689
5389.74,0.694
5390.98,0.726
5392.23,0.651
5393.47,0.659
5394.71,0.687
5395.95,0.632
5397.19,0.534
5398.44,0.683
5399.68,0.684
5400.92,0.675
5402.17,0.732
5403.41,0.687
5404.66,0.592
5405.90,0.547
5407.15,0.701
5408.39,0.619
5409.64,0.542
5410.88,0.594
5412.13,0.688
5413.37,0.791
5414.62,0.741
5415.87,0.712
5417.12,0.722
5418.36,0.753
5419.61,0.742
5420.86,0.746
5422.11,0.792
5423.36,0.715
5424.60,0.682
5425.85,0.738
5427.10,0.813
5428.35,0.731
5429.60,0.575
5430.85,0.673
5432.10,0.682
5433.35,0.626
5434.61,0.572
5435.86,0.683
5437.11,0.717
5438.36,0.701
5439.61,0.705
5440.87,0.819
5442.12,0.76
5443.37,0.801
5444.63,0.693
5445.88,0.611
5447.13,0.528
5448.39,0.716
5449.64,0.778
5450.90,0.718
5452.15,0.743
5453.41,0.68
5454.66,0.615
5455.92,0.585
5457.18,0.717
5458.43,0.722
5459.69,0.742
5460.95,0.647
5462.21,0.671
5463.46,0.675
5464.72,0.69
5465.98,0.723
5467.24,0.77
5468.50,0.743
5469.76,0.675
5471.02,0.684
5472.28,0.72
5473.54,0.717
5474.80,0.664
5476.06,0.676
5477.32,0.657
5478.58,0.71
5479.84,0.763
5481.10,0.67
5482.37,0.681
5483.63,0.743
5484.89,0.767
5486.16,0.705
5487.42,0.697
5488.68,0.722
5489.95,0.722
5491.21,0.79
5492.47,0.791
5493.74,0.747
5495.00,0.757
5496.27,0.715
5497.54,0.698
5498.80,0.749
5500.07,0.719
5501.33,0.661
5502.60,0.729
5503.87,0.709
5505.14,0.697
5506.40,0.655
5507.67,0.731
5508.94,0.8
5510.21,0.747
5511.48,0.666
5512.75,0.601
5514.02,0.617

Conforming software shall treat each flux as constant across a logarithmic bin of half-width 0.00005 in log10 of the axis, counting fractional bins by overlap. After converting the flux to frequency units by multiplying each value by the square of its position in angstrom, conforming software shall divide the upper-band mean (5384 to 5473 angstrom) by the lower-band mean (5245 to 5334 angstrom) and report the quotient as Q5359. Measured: 1.15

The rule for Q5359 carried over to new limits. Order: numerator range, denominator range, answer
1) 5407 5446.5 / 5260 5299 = 1.23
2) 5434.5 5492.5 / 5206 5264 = 1.29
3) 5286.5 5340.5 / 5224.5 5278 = 1.14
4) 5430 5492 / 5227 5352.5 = 1.17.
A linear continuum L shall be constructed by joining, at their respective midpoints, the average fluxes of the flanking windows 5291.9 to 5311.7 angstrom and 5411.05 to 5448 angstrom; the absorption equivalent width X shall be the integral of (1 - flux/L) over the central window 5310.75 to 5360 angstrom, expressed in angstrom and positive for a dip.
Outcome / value 0.7 angstrom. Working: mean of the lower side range 0.672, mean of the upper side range 0.706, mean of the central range 0.671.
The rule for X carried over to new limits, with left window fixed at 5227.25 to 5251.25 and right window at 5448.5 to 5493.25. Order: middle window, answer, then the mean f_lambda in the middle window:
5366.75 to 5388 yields -0.8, 0.705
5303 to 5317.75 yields -1.4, 0.72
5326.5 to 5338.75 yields 0.7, 0.627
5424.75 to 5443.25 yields -0.1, 0.702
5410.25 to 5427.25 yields -0.9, 0.729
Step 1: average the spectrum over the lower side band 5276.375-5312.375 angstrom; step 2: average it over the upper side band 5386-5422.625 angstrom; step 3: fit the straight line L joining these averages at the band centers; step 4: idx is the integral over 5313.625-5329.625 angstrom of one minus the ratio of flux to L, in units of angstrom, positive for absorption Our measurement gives 0.9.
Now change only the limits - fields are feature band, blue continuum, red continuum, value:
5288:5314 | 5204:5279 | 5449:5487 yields -3.0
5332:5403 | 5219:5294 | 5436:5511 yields -2.5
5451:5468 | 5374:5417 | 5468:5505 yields 0.4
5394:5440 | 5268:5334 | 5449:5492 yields 0.4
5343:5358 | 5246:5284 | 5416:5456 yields -1.0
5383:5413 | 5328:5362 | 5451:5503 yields 1.0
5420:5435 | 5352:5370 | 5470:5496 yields 0.4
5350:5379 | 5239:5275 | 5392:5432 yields -2.2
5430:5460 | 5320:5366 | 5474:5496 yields 0.7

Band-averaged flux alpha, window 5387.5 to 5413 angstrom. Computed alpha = 0.654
